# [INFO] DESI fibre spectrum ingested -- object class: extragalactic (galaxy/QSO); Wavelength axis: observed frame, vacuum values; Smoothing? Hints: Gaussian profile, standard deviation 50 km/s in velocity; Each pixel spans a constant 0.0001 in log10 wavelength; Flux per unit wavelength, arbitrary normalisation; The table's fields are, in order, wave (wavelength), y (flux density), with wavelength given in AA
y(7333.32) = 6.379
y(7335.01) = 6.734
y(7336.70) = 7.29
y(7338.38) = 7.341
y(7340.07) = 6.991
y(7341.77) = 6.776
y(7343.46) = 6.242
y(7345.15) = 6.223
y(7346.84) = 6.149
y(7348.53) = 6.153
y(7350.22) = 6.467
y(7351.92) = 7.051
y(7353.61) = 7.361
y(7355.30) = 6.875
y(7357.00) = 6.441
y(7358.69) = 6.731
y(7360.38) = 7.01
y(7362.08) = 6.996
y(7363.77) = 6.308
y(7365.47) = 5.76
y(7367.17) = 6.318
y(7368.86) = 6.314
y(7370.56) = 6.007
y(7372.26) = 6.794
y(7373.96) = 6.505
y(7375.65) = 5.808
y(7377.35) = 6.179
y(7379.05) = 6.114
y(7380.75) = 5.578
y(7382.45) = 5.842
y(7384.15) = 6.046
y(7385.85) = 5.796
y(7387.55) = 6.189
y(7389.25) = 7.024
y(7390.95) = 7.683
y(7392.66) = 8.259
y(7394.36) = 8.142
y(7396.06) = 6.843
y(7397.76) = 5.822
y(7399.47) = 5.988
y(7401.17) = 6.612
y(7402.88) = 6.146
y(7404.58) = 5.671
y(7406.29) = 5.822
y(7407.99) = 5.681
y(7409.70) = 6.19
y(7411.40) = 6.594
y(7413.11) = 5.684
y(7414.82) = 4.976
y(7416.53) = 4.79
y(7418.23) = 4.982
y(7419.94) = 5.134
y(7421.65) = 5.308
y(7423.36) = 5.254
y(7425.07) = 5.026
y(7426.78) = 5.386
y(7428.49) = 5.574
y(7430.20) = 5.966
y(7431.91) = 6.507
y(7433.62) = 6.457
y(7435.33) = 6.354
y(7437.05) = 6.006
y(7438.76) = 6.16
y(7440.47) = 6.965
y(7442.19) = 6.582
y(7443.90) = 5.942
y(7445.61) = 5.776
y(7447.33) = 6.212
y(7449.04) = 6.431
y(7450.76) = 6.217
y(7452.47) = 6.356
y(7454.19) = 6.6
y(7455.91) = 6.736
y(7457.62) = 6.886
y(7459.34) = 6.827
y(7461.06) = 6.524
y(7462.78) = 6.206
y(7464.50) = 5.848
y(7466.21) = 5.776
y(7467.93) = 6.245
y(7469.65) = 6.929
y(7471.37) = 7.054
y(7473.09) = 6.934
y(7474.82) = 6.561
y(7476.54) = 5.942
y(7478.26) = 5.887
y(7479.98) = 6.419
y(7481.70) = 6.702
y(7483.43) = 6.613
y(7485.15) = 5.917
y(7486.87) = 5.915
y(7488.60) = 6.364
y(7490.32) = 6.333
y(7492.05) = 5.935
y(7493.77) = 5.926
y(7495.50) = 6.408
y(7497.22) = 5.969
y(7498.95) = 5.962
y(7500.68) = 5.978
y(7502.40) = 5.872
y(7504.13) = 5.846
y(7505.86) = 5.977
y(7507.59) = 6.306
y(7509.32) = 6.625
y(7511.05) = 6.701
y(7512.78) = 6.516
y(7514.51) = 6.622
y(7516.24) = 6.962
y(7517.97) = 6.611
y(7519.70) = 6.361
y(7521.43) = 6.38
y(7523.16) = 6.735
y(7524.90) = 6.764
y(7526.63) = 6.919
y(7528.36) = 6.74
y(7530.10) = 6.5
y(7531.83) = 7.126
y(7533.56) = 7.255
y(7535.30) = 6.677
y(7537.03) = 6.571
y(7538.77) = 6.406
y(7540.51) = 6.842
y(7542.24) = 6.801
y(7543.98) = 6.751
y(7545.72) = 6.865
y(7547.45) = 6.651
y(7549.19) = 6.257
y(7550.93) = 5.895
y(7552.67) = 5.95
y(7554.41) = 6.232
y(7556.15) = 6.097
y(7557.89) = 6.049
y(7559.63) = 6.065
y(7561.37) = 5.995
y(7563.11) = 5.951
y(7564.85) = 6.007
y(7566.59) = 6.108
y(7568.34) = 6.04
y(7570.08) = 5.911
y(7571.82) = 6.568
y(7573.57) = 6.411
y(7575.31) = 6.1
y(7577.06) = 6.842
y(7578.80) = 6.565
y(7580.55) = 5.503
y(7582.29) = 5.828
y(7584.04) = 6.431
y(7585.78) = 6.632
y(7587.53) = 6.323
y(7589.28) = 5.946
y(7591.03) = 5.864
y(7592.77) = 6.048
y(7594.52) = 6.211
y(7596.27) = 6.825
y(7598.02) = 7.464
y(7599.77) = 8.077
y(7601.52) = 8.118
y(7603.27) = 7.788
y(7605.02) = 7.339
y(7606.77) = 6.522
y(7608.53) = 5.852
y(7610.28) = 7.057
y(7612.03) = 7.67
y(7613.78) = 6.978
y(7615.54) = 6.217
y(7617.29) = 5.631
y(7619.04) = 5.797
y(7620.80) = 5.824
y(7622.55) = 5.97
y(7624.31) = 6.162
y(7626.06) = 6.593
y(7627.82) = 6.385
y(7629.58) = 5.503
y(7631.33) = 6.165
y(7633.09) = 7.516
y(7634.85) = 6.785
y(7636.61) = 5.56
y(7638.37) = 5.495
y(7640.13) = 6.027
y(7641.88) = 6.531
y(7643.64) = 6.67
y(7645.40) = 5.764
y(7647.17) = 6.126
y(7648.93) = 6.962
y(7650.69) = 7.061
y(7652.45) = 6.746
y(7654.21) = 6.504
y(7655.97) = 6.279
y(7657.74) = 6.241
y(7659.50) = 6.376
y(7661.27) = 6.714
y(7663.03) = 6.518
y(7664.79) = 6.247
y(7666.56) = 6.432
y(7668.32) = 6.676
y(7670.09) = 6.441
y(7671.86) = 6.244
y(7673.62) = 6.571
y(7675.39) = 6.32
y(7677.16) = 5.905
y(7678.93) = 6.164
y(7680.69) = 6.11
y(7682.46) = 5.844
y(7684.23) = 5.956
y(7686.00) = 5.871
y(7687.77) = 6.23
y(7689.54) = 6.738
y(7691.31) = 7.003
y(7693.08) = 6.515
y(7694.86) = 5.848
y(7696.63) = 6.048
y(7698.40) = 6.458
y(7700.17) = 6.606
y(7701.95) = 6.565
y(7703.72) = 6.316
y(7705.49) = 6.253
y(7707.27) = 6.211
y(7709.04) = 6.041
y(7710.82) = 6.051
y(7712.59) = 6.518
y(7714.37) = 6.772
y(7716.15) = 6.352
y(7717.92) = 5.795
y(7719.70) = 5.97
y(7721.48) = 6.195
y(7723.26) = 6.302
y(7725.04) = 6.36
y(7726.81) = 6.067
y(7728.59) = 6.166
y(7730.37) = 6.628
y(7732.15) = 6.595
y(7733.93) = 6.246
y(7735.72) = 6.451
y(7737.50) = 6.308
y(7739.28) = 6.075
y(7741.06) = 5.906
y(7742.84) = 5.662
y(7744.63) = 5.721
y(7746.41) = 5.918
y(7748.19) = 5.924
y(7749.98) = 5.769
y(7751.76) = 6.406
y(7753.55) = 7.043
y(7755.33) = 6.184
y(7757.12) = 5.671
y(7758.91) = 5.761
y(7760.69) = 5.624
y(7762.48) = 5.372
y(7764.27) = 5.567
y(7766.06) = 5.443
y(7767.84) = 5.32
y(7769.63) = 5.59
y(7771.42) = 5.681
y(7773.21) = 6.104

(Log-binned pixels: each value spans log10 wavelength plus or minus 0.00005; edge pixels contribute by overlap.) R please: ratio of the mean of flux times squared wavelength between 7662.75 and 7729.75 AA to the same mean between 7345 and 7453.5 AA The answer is 1.09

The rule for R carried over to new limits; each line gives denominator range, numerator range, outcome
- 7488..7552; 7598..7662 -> 1.04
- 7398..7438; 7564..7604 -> 1.18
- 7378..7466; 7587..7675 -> 1.12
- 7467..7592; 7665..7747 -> 1.03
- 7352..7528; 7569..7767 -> 1.07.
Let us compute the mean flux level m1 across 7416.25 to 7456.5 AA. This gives 5.96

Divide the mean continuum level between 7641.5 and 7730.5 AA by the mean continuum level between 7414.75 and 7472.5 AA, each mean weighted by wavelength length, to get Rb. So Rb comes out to 1.04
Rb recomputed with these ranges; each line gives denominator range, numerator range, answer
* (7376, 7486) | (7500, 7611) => 1.05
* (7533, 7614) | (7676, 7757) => 0.95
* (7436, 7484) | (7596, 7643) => 1.03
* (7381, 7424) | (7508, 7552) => 1.09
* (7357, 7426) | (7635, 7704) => 1.03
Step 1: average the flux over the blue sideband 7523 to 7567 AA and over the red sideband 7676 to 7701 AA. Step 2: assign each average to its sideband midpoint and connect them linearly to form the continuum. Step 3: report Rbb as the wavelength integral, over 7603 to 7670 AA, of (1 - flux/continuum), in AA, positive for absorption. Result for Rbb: -1.1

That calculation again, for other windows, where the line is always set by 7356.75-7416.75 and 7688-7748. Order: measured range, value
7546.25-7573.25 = 0.6 AA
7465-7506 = 0.4 AA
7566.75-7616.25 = -2.6 AA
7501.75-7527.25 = -0.8 AA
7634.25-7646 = 0.3 AA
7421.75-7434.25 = 1.2 AA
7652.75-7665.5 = -0.3 AA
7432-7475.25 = -0.9 AA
